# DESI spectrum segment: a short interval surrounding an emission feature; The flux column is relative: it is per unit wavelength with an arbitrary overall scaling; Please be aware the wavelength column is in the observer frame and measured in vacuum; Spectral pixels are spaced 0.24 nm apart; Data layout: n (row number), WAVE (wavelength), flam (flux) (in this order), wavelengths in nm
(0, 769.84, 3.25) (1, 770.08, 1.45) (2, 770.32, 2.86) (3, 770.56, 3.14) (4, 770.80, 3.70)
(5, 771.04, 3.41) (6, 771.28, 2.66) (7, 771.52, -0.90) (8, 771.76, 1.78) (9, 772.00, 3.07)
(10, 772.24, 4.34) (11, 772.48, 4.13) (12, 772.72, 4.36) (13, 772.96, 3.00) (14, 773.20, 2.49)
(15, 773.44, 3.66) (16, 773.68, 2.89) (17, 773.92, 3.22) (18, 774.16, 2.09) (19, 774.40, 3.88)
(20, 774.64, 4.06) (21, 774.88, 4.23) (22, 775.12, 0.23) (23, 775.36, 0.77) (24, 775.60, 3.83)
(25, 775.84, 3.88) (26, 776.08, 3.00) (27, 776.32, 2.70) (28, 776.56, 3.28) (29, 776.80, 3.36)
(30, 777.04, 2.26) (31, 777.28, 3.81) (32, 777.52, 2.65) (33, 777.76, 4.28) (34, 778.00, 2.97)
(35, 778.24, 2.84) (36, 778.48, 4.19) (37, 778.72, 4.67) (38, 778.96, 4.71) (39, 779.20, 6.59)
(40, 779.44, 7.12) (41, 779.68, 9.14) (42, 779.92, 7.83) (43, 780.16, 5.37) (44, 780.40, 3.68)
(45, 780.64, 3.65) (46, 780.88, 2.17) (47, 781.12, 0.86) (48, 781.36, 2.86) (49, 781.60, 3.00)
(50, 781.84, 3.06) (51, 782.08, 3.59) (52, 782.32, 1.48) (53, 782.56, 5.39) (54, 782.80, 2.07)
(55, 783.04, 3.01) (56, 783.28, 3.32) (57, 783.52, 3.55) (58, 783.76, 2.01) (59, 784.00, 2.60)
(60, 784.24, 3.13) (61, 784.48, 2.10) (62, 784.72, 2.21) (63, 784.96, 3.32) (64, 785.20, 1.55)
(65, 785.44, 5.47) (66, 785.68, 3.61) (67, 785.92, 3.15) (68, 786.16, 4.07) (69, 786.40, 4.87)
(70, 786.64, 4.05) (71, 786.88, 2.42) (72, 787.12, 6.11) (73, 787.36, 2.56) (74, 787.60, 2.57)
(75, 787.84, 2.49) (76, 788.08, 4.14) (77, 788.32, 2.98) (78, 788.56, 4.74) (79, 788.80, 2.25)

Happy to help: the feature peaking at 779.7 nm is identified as [O II] 3727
